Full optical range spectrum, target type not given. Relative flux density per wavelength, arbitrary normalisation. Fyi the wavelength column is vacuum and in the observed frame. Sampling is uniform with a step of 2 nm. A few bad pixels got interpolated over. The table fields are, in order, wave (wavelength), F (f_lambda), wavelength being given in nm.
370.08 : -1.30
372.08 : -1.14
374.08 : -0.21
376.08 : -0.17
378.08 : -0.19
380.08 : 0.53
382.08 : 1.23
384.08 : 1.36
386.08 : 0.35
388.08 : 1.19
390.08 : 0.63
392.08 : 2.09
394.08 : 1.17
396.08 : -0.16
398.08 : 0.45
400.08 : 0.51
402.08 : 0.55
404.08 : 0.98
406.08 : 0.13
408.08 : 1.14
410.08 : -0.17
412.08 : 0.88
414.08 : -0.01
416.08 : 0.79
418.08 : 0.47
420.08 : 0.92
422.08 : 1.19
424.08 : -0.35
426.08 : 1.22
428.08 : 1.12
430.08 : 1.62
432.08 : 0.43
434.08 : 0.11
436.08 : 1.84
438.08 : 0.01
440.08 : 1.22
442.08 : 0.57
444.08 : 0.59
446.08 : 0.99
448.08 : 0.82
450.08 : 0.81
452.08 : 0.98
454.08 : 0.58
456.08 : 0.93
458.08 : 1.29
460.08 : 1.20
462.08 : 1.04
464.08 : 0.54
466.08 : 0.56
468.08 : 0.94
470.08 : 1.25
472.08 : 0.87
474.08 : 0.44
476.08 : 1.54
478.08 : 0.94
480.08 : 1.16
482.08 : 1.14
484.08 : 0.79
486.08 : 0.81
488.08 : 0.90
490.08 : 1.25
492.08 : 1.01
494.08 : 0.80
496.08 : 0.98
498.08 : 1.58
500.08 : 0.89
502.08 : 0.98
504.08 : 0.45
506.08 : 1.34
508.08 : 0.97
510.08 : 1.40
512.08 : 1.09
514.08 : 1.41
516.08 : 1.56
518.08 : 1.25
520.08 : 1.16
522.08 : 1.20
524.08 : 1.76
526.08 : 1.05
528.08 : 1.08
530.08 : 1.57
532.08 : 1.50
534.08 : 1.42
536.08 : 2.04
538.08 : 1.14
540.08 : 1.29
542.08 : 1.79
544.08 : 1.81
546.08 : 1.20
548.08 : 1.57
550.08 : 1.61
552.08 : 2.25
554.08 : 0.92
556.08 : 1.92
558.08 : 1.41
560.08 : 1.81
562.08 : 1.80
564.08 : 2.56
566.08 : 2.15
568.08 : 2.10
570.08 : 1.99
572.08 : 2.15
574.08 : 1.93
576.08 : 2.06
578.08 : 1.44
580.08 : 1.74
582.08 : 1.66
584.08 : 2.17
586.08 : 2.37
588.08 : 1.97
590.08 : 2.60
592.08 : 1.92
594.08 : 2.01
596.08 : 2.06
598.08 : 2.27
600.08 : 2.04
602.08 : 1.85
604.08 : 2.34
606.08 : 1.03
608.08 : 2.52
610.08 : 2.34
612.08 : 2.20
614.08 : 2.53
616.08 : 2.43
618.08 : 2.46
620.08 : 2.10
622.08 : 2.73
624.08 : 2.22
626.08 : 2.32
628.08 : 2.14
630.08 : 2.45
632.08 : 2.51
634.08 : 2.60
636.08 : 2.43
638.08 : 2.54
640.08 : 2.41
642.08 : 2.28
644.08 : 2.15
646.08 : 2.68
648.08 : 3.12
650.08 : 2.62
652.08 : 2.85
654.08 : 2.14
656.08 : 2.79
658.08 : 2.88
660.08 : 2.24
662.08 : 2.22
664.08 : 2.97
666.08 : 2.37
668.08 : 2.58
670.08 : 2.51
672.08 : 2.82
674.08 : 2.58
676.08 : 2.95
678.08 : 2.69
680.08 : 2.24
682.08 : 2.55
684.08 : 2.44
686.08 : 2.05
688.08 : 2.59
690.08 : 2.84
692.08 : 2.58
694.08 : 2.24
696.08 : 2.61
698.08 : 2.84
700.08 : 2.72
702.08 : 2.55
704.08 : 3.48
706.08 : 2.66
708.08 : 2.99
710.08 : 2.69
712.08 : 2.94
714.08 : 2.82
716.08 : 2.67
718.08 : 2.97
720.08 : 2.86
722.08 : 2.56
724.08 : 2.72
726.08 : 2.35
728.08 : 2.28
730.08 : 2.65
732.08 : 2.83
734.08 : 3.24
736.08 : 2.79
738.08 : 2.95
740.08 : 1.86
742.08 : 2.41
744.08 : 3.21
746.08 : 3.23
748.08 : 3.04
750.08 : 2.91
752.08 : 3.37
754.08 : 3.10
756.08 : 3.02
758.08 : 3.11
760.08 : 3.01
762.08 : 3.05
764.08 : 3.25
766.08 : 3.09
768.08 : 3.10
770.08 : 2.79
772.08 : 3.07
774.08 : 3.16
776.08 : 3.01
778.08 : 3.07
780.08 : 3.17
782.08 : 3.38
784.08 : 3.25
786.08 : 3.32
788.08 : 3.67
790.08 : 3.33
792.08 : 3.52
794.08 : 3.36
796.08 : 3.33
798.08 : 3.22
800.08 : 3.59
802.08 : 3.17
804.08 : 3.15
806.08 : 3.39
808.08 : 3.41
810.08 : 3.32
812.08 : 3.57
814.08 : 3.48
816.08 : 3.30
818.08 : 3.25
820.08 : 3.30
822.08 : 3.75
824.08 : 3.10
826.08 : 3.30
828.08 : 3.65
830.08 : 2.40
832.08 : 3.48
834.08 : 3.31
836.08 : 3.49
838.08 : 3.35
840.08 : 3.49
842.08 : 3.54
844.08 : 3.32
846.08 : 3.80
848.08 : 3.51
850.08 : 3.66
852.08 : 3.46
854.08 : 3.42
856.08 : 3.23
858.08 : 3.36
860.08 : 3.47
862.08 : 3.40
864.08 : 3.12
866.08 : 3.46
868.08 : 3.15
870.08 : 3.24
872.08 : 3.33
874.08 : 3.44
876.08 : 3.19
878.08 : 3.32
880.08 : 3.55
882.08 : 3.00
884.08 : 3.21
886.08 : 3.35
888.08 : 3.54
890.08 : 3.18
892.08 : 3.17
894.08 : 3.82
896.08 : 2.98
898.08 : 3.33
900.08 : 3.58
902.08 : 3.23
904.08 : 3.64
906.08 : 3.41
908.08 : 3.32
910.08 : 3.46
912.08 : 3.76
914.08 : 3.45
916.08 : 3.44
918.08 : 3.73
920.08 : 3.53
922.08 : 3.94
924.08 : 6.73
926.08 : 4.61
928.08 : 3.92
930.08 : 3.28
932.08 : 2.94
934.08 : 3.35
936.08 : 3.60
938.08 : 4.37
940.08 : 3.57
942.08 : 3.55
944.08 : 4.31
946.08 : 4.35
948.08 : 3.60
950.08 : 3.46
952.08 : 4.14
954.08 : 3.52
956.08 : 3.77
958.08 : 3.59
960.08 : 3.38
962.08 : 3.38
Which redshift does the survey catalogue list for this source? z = 0.41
